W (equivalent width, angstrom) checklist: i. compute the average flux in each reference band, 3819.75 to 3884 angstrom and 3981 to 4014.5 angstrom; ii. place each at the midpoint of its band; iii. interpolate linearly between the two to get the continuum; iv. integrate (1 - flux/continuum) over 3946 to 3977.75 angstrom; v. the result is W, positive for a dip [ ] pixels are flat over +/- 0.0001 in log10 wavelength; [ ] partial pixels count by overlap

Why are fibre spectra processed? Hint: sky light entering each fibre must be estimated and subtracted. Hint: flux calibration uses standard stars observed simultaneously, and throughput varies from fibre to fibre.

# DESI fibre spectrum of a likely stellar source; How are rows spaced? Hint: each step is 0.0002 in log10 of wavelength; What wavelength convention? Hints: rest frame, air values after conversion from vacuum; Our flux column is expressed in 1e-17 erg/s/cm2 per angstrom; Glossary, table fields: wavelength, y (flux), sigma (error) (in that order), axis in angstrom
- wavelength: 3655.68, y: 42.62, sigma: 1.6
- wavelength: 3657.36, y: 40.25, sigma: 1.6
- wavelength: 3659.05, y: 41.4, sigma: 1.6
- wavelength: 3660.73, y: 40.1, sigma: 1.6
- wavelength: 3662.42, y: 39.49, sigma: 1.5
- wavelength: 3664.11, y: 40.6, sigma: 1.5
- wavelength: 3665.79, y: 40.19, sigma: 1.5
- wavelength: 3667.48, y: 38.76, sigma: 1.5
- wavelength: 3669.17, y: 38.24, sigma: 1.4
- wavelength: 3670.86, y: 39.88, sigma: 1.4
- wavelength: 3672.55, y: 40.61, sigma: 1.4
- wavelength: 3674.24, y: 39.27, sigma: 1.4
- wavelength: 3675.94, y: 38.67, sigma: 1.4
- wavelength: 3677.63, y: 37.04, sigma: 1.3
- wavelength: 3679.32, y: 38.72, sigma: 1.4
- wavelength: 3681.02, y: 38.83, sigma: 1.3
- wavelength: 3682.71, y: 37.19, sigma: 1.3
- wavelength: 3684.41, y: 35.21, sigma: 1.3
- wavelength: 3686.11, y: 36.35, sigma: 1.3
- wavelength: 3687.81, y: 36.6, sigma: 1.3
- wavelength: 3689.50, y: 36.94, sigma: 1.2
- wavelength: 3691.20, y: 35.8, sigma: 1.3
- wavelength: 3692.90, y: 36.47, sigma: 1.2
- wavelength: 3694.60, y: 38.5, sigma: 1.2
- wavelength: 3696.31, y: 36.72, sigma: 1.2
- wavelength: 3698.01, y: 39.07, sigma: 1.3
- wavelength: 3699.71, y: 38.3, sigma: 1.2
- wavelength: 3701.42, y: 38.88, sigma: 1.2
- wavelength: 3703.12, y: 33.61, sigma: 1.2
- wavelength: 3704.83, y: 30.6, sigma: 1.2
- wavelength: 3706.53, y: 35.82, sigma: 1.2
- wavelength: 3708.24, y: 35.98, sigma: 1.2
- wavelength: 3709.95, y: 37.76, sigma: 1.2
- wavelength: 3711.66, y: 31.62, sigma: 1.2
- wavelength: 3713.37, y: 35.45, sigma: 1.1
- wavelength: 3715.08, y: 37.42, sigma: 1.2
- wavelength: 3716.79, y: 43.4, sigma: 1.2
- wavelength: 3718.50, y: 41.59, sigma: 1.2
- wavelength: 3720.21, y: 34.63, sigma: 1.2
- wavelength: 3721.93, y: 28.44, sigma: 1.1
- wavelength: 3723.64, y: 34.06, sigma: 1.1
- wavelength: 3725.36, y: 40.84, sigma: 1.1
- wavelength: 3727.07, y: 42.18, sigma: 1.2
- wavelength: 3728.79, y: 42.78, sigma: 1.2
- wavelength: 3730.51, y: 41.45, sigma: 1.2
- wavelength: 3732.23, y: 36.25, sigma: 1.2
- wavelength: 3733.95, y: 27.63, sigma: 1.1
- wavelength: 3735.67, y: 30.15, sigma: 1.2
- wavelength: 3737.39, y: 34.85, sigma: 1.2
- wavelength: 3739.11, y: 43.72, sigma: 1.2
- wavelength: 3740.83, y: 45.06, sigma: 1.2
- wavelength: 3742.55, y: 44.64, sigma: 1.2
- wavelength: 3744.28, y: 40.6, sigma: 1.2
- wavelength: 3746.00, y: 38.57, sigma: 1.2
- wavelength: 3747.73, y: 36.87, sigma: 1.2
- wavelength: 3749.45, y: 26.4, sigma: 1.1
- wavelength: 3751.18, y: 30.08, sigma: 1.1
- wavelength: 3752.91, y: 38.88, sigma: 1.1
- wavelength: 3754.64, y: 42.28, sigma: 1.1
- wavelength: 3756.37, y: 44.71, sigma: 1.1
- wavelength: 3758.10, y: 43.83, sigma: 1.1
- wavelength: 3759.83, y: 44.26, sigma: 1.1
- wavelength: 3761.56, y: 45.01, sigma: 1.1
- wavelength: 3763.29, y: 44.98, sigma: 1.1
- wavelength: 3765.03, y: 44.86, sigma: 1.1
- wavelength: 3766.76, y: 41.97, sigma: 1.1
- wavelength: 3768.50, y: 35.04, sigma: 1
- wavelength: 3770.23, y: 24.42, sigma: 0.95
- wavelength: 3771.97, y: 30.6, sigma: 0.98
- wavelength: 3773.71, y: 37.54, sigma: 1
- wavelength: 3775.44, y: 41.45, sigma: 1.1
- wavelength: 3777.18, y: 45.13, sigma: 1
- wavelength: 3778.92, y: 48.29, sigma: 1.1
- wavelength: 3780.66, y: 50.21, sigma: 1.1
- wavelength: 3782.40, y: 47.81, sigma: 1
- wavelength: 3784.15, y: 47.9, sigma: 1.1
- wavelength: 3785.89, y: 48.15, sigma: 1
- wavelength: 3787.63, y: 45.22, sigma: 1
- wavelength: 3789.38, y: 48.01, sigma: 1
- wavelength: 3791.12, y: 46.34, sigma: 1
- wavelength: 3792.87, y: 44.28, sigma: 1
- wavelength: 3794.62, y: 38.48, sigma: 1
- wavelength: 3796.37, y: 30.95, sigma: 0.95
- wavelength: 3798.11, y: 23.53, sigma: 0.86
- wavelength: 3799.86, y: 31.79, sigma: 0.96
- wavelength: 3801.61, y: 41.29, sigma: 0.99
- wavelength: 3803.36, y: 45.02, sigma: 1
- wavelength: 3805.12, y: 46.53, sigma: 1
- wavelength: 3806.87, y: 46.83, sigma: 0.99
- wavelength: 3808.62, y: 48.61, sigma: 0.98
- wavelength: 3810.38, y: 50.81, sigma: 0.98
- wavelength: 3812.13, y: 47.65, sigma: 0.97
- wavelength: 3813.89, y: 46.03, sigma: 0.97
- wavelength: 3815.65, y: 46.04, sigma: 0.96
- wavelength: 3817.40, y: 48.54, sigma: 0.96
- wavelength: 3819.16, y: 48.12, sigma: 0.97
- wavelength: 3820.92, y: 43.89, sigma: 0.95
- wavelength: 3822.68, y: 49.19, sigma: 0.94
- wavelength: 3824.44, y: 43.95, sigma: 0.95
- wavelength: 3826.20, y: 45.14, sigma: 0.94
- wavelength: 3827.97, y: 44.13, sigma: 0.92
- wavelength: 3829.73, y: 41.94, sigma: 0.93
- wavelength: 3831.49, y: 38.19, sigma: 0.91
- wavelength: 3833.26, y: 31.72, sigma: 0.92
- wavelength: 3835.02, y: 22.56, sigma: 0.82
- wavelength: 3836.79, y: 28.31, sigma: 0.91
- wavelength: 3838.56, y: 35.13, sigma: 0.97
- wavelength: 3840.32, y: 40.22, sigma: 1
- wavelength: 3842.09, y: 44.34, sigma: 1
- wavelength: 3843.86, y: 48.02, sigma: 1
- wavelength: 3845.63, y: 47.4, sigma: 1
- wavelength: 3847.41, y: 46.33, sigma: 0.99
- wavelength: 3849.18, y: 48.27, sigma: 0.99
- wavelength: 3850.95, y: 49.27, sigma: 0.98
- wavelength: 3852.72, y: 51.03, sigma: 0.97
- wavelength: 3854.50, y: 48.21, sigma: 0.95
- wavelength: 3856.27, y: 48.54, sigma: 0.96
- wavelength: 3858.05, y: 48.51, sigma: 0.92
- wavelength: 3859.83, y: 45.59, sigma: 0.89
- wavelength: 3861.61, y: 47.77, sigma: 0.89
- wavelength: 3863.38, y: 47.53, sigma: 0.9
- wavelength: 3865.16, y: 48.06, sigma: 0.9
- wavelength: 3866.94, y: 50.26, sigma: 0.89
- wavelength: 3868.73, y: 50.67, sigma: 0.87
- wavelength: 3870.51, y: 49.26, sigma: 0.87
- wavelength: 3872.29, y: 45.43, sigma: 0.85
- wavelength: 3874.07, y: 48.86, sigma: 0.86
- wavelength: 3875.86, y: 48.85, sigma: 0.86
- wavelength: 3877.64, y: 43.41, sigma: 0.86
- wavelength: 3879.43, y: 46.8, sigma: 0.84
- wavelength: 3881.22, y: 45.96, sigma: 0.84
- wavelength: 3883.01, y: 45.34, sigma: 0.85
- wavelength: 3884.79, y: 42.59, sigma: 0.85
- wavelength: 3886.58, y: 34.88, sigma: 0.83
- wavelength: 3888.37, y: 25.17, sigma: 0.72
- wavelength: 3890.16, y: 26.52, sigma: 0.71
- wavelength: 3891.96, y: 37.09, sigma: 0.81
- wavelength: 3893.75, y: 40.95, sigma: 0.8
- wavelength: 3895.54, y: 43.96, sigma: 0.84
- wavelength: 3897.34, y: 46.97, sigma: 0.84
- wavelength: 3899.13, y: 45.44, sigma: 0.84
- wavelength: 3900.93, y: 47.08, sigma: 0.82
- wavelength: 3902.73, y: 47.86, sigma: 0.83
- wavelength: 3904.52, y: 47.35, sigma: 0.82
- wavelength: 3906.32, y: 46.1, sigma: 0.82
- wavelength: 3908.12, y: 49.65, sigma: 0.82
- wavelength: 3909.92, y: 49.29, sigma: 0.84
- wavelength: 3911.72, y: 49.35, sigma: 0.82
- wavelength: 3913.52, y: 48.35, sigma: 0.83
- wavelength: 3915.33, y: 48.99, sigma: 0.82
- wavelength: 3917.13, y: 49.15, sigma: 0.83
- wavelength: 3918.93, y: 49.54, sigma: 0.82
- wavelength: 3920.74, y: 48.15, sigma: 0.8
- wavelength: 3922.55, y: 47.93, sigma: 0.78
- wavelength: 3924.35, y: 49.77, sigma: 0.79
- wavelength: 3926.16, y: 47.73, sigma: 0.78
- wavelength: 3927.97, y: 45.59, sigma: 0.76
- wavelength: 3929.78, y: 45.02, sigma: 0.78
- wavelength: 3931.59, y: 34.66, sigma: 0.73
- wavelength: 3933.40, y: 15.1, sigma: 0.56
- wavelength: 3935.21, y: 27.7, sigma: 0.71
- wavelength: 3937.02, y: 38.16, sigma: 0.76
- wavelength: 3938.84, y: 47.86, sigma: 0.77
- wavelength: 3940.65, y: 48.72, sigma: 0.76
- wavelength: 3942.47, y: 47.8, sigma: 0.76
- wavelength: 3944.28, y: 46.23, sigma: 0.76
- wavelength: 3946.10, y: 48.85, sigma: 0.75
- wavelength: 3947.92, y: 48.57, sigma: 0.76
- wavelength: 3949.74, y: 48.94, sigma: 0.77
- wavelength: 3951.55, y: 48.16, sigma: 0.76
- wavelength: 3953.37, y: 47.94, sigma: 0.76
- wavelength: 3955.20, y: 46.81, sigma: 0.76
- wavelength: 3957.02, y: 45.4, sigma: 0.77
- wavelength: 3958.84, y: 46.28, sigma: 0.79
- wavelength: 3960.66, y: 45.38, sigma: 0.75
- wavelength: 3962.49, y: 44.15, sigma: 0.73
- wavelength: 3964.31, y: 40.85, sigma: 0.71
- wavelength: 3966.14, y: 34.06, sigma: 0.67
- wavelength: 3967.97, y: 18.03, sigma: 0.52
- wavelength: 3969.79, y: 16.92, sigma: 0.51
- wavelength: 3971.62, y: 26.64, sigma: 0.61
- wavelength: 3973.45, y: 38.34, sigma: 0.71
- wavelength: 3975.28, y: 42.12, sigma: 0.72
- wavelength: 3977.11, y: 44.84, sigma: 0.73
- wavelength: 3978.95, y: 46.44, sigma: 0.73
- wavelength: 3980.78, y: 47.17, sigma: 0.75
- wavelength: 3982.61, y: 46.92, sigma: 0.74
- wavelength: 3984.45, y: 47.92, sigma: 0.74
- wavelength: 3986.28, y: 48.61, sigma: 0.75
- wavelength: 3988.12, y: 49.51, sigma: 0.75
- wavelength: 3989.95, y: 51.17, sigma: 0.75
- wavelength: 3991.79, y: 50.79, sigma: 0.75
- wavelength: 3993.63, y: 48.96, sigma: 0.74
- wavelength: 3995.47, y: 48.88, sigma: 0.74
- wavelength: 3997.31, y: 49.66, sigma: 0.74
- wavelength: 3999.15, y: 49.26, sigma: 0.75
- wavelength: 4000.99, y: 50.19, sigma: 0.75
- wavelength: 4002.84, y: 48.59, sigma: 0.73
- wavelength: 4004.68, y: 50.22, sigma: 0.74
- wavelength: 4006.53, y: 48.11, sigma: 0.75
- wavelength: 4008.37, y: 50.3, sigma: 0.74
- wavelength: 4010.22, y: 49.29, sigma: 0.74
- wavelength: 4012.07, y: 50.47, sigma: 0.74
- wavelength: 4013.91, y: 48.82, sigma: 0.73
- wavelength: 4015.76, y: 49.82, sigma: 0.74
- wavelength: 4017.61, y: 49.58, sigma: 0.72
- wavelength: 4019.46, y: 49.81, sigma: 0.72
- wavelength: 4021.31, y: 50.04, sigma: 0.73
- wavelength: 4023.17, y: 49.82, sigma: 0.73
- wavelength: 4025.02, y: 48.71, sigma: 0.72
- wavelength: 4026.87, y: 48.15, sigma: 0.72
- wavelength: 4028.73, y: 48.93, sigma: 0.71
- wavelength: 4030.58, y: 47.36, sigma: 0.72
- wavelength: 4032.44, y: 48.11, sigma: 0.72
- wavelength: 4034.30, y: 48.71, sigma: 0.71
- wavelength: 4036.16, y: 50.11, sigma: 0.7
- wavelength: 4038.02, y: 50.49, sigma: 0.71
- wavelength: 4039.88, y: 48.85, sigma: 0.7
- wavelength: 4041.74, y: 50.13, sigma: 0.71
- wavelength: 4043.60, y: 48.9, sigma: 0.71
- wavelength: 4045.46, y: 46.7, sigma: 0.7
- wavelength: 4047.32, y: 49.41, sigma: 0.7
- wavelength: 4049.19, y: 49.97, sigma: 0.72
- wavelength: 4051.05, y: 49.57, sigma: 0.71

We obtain 5.1 angstrom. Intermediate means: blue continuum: 44.7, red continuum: 49.3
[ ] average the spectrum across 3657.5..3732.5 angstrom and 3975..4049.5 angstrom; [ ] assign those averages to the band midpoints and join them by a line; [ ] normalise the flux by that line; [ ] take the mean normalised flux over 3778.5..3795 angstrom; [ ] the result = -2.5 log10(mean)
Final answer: -0.14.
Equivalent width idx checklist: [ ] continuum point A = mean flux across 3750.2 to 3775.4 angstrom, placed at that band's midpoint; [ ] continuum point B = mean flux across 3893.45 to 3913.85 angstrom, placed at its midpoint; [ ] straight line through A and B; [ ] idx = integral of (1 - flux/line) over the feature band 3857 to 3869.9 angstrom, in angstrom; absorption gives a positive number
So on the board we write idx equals -1.0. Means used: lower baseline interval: 39.2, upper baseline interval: 47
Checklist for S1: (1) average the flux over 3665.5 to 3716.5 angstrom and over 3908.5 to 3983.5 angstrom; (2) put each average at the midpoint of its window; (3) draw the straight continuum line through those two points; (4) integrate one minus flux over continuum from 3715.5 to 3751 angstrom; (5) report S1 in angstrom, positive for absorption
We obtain 0.5 angstrom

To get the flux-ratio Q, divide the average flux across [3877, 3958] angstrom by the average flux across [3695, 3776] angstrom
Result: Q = 1.17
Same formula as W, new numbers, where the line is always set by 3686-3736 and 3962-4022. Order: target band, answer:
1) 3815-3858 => -3.18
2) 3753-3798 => -4.17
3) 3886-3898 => 1.63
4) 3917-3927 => -1.34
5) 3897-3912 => -1.84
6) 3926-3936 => 1.86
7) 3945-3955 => -1.04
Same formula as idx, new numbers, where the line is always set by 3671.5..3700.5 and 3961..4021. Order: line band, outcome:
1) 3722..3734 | 0.2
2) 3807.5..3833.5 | -2.8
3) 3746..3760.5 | 0.3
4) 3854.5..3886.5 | -3.7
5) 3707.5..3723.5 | 0.9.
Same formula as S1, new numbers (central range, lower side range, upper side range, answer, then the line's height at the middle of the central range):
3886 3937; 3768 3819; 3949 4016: 1.67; 44.1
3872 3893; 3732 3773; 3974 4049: 1.30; 43.5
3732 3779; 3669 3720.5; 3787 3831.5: 2.19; 40.6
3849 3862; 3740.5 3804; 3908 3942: -1.80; 42.5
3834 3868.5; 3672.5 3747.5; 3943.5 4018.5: -2.47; 41.6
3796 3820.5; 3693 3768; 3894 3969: -1.58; 40.6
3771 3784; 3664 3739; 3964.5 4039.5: -1.23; 39.4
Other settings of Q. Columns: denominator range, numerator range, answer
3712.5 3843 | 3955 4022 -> 1.11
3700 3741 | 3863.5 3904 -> 1.19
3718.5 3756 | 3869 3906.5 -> 1.16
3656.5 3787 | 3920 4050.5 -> 1.18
